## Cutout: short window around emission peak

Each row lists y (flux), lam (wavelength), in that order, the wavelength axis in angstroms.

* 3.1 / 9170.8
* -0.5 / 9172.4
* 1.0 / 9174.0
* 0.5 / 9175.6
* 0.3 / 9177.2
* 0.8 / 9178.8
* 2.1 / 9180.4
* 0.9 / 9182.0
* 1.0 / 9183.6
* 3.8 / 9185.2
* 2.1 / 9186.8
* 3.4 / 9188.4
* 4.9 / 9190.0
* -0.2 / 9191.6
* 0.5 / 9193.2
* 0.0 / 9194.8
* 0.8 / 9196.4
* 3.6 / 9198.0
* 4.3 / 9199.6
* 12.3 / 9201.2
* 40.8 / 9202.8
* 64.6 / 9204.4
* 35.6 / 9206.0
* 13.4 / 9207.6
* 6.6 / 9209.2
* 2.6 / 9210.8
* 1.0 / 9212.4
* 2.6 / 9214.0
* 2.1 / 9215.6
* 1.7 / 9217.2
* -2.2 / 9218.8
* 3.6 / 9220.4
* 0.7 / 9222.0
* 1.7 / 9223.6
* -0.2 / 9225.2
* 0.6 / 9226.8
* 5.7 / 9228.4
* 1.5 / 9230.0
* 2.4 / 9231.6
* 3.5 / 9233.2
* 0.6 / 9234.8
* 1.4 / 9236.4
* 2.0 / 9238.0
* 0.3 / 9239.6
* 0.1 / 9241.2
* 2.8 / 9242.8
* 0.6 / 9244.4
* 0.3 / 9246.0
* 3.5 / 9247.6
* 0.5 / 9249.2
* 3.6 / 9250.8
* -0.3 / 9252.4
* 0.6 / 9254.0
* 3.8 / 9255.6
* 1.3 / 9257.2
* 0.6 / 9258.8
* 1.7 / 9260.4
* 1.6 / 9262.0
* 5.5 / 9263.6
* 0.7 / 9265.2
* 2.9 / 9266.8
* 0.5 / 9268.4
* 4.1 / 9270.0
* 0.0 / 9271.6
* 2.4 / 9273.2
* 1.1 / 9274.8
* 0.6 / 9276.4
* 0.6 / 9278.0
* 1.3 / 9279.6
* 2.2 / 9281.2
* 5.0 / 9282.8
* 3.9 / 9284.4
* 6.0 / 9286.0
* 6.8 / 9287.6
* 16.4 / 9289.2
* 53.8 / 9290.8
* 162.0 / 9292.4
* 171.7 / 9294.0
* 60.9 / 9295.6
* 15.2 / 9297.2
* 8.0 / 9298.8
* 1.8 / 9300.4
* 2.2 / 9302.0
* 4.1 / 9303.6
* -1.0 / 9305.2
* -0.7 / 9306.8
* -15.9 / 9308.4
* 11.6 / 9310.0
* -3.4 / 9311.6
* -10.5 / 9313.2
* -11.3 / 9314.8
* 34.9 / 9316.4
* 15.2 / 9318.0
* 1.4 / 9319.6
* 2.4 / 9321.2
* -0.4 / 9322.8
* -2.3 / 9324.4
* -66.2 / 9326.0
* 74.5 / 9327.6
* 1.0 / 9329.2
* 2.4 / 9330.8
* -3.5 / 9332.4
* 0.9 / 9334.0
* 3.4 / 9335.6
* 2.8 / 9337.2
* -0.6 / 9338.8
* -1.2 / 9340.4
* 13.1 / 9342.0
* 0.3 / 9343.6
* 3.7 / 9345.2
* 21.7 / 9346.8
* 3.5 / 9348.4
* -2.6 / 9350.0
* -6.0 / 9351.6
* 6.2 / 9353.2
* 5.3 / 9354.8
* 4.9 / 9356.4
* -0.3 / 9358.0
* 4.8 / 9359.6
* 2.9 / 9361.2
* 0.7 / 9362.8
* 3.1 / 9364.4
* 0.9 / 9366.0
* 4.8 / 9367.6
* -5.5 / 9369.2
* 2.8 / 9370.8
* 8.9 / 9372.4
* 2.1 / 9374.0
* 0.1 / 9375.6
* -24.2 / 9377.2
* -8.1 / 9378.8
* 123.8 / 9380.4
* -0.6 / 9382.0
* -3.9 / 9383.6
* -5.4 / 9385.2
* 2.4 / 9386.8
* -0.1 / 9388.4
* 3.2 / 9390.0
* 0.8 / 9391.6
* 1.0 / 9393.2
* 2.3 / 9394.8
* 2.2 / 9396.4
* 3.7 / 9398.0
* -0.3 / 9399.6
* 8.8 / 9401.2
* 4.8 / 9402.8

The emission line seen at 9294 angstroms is [O III] 5007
